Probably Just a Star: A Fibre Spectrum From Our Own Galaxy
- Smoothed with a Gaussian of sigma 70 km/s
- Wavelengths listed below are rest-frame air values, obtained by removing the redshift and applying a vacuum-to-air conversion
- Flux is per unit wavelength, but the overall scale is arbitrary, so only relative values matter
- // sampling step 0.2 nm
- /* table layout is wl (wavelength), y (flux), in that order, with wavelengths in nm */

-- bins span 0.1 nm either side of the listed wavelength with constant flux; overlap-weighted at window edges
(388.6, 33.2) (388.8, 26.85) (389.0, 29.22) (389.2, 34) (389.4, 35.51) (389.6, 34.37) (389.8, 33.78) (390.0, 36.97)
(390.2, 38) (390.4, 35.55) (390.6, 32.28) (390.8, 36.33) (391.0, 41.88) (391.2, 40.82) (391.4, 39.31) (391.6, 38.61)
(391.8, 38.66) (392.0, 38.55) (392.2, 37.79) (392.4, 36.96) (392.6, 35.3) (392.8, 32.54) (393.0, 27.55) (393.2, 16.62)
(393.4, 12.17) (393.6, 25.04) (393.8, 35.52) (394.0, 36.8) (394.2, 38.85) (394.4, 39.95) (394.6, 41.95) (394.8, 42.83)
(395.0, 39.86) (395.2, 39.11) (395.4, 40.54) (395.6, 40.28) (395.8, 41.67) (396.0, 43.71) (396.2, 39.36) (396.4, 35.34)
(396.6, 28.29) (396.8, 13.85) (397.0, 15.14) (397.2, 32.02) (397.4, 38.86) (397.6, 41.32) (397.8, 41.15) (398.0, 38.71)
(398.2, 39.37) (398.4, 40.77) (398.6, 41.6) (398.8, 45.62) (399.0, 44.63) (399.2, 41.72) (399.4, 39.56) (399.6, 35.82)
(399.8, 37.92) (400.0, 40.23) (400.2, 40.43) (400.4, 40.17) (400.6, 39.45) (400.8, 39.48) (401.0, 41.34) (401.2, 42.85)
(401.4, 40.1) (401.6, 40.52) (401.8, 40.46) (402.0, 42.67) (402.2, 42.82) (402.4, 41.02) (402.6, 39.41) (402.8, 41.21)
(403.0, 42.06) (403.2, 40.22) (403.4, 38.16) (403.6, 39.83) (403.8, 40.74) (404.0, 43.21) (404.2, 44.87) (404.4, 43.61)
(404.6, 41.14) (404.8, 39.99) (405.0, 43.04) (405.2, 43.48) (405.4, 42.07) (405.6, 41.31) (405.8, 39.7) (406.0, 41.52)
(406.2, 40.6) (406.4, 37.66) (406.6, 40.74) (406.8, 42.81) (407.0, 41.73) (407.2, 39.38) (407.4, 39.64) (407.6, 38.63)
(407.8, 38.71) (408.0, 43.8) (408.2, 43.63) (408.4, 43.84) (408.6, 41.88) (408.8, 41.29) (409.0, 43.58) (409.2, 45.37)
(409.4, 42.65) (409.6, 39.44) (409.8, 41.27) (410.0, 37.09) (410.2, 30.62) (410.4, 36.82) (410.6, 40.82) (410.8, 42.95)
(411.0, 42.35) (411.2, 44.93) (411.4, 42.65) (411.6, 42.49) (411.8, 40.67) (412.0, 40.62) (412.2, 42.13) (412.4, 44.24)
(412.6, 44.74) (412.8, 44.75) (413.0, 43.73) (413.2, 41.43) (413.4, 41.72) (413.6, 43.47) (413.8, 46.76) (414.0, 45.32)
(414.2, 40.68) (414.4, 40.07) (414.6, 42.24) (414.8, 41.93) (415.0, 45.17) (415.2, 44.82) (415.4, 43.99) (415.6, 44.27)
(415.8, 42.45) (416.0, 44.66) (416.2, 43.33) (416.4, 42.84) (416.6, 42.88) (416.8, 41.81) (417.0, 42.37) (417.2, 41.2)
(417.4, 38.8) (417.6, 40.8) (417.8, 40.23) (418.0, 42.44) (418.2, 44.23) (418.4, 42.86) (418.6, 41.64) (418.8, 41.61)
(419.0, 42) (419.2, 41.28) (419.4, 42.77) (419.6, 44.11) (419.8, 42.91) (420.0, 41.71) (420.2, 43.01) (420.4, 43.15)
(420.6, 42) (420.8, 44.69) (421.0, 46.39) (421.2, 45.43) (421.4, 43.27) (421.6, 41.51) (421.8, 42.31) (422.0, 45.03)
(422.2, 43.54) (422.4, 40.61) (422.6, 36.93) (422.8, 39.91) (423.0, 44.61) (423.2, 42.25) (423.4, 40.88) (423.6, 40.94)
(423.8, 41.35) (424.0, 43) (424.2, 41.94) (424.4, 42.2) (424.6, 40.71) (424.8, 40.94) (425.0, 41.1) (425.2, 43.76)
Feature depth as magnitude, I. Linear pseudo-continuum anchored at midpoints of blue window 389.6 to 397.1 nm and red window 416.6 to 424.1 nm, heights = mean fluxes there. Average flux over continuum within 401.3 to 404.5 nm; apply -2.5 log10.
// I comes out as -0.11 mag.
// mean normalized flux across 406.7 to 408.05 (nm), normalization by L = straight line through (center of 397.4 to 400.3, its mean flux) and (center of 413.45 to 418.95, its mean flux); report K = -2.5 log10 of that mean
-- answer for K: 0.03 mag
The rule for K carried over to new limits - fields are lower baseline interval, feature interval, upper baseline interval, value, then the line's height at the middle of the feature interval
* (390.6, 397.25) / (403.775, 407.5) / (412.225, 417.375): -0.055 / 39.4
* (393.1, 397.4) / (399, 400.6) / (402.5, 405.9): -0.064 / 37.5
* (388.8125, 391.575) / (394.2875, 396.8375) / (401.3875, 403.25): 0.002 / 38.1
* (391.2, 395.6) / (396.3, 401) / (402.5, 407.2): 0.027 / 38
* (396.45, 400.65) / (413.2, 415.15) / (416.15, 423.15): -0.052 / 41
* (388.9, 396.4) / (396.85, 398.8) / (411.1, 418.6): 0.032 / 37.5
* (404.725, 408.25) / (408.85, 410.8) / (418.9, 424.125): 0.037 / 41.3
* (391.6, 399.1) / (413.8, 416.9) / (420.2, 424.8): -0.068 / 40.6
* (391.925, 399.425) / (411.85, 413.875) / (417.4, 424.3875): -0.078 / 40.2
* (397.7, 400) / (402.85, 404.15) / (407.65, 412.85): 0.004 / 41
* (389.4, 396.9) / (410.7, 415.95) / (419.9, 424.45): -0.074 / 40.3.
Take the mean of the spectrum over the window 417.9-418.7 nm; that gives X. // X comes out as 42.8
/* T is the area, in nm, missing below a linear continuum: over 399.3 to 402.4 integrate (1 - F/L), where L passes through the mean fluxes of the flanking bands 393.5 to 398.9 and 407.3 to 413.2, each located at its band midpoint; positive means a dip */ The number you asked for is -0.14 nm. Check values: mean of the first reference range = 36.9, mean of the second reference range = 41.6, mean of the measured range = 40.3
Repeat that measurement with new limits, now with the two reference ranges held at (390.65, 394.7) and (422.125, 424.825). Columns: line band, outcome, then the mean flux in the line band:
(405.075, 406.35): -0.13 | 41.3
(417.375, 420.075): -0.11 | 42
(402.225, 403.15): -0.11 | 41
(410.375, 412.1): -0.14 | 41.8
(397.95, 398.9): -0.15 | 41.3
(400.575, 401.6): -0.12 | 40.7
